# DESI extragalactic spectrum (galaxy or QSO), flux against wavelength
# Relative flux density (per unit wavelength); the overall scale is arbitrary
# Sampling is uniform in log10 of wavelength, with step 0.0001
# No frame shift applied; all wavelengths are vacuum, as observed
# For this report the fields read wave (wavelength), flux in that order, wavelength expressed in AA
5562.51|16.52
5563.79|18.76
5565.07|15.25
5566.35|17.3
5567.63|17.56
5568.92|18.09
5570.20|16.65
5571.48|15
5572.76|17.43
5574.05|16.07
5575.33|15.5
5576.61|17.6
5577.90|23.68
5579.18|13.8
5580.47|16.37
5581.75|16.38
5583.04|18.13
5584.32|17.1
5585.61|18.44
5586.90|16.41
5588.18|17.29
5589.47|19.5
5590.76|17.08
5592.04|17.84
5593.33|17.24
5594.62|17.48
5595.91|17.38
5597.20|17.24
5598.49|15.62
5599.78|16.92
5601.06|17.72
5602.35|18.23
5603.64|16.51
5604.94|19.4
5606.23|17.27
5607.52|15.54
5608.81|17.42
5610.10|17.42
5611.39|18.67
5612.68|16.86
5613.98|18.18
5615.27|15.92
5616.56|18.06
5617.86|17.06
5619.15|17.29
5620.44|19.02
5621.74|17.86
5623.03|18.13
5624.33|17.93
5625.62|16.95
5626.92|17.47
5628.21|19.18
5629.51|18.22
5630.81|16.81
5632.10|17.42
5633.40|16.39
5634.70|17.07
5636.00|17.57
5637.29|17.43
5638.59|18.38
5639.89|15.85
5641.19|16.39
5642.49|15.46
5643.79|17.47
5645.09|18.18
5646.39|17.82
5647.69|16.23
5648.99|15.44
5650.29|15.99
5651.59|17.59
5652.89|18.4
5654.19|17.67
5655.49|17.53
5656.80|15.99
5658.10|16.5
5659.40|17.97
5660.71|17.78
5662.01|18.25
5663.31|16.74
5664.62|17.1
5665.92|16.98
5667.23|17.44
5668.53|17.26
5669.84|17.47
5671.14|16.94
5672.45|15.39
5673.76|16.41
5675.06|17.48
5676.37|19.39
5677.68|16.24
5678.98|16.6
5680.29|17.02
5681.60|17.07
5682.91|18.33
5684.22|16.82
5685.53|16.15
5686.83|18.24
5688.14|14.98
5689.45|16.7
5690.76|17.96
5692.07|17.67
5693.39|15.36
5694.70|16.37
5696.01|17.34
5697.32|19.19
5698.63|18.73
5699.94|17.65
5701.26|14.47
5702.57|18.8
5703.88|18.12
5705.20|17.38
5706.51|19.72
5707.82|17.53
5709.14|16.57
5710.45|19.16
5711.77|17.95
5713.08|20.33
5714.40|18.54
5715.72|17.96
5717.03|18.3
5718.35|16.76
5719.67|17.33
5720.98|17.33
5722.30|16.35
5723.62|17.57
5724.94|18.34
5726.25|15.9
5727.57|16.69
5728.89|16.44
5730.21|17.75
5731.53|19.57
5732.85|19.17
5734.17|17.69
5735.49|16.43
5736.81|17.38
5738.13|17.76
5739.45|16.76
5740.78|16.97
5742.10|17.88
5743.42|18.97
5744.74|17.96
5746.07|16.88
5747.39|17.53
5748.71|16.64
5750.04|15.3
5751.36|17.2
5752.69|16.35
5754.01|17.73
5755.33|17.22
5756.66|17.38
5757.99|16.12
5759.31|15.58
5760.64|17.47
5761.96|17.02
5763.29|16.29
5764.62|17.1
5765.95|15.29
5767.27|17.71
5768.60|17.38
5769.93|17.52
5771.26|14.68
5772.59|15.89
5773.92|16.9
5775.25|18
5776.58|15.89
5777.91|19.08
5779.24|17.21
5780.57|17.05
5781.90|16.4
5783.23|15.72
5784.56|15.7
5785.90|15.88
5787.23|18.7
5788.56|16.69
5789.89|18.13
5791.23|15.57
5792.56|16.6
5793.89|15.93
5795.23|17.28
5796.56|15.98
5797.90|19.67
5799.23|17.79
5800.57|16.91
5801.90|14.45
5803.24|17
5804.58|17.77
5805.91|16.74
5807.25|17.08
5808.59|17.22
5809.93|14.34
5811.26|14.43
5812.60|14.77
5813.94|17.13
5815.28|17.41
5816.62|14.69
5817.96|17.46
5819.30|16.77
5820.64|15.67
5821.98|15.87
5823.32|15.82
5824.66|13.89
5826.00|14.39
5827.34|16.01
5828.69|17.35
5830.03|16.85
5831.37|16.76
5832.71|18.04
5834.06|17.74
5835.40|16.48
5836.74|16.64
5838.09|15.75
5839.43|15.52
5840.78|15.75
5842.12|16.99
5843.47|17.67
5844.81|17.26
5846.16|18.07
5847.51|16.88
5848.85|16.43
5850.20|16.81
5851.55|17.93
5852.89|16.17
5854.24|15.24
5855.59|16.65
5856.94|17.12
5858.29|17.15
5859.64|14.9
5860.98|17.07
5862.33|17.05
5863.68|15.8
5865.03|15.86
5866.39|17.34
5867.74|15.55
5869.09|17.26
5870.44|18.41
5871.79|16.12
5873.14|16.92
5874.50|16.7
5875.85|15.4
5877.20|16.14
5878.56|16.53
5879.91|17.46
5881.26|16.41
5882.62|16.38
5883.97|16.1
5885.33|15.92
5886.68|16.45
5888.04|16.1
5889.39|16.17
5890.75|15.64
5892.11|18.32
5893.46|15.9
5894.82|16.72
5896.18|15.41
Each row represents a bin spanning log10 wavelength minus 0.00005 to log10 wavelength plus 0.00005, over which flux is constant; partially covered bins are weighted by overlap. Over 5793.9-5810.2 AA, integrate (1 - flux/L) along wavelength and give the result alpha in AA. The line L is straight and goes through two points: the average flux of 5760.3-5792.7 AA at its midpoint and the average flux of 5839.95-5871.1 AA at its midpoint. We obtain -0.10 AA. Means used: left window 16.8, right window 16.7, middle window 16.9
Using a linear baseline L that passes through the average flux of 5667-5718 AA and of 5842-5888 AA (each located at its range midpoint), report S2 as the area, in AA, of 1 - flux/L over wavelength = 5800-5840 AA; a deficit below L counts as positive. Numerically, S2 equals 1.5 AA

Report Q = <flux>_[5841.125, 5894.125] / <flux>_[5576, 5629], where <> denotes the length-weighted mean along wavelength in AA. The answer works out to 0.9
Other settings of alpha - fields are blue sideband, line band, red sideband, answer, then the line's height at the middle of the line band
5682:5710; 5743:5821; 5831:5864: 1.2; 17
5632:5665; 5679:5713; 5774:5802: -0.8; 17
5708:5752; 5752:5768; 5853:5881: 0.5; 17.3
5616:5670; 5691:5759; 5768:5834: -2.3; 16.9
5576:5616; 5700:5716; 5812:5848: -1.0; 17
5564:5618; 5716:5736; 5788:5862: -0.7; 16.8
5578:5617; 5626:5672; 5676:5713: 0.5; 17.4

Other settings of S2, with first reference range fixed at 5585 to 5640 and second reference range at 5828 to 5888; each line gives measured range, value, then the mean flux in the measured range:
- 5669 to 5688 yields 0.24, 17.1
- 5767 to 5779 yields -0.03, 17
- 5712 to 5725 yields -0.55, 17.9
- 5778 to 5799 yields -0.03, 16.9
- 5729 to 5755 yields -0.60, 17.4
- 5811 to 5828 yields 1.05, 15.7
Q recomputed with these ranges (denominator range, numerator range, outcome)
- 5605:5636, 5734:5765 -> 0.97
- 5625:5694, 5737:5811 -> 0.99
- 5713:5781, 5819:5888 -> 0.96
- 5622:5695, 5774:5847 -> 0.97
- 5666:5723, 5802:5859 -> 0.94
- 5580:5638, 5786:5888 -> 0.95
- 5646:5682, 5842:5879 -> 0.98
